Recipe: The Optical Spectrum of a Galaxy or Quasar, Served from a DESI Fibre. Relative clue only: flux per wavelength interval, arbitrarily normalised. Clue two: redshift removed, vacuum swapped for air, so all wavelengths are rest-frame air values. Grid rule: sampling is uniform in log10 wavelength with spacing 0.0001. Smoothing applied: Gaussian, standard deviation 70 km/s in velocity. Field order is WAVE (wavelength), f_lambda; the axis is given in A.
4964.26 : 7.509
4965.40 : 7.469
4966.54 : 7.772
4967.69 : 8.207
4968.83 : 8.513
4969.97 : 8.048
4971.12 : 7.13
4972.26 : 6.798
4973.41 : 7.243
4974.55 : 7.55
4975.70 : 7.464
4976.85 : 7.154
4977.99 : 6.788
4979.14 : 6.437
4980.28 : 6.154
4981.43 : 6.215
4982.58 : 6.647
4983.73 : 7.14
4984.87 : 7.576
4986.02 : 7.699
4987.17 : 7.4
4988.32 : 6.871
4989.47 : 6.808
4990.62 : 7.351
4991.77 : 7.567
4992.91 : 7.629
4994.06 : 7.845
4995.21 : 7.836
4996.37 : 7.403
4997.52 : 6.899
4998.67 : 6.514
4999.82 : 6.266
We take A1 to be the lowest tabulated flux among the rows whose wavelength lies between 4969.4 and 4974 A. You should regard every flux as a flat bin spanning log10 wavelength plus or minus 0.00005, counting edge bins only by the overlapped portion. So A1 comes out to 6.798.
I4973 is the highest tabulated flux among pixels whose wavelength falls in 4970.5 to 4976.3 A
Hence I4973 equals 7.55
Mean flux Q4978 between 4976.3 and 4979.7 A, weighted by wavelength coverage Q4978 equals 6.8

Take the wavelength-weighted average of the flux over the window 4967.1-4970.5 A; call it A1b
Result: 8.26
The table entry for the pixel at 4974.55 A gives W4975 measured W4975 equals 7.55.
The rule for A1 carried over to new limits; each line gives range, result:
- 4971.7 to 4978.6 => 6.788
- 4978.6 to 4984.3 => 6.154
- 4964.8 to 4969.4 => 7.469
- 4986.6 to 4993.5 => 6.808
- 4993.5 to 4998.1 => 6.899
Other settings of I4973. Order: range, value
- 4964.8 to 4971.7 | 8.513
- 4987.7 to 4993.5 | 7.629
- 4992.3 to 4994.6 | 7.845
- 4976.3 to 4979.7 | 7.154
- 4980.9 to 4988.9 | 7.699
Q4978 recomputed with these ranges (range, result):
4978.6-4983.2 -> 6.37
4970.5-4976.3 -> 7.23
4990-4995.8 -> 7.64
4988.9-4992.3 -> 7.23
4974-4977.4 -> 7.37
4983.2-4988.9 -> 7.34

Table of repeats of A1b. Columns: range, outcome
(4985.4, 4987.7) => 7.54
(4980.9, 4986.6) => 7.06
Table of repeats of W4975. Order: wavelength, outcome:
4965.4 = 7.469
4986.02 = 7.699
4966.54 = 7.772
